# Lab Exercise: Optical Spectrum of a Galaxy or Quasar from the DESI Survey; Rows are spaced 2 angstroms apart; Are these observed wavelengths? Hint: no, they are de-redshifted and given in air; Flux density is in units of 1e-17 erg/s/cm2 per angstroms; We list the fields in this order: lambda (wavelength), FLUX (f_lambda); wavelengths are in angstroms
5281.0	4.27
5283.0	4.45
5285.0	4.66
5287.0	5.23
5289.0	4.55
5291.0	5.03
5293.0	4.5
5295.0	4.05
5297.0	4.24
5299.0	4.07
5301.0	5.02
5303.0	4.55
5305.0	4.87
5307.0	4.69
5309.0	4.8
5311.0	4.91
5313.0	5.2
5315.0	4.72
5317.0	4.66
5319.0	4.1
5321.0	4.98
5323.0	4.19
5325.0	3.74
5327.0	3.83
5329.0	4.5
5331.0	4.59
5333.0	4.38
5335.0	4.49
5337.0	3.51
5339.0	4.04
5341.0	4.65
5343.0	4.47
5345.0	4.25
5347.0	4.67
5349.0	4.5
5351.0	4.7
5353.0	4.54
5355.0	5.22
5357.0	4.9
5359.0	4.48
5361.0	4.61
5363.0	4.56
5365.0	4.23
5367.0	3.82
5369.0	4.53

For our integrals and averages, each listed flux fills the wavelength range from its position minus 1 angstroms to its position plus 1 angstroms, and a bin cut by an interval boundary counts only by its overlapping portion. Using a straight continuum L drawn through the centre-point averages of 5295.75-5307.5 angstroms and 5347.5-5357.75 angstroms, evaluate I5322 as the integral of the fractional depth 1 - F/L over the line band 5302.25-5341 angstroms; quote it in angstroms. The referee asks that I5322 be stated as 1.4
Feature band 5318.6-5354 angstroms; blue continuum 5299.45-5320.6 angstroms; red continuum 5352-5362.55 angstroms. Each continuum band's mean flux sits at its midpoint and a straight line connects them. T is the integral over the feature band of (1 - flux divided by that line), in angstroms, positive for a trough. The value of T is 3.0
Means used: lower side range 4.74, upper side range 4.74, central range 4.34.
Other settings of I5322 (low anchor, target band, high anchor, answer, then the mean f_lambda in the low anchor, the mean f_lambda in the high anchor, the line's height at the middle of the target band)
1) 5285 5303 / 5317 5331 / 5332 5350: 0.5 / 4.59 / 4.33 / 4.42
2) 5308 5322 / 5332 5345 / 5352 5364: 1.3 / 4.77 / 4.72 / 4.74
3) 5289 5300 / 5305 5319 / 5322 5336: -1.5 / 4.39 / 4.25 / 4.32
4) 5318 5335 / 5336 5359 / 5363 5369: -1.4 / 4.3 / 4.2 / 4.25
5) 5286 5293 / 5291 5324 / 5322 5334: -0.4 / 4.87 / 4.21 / 4.56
